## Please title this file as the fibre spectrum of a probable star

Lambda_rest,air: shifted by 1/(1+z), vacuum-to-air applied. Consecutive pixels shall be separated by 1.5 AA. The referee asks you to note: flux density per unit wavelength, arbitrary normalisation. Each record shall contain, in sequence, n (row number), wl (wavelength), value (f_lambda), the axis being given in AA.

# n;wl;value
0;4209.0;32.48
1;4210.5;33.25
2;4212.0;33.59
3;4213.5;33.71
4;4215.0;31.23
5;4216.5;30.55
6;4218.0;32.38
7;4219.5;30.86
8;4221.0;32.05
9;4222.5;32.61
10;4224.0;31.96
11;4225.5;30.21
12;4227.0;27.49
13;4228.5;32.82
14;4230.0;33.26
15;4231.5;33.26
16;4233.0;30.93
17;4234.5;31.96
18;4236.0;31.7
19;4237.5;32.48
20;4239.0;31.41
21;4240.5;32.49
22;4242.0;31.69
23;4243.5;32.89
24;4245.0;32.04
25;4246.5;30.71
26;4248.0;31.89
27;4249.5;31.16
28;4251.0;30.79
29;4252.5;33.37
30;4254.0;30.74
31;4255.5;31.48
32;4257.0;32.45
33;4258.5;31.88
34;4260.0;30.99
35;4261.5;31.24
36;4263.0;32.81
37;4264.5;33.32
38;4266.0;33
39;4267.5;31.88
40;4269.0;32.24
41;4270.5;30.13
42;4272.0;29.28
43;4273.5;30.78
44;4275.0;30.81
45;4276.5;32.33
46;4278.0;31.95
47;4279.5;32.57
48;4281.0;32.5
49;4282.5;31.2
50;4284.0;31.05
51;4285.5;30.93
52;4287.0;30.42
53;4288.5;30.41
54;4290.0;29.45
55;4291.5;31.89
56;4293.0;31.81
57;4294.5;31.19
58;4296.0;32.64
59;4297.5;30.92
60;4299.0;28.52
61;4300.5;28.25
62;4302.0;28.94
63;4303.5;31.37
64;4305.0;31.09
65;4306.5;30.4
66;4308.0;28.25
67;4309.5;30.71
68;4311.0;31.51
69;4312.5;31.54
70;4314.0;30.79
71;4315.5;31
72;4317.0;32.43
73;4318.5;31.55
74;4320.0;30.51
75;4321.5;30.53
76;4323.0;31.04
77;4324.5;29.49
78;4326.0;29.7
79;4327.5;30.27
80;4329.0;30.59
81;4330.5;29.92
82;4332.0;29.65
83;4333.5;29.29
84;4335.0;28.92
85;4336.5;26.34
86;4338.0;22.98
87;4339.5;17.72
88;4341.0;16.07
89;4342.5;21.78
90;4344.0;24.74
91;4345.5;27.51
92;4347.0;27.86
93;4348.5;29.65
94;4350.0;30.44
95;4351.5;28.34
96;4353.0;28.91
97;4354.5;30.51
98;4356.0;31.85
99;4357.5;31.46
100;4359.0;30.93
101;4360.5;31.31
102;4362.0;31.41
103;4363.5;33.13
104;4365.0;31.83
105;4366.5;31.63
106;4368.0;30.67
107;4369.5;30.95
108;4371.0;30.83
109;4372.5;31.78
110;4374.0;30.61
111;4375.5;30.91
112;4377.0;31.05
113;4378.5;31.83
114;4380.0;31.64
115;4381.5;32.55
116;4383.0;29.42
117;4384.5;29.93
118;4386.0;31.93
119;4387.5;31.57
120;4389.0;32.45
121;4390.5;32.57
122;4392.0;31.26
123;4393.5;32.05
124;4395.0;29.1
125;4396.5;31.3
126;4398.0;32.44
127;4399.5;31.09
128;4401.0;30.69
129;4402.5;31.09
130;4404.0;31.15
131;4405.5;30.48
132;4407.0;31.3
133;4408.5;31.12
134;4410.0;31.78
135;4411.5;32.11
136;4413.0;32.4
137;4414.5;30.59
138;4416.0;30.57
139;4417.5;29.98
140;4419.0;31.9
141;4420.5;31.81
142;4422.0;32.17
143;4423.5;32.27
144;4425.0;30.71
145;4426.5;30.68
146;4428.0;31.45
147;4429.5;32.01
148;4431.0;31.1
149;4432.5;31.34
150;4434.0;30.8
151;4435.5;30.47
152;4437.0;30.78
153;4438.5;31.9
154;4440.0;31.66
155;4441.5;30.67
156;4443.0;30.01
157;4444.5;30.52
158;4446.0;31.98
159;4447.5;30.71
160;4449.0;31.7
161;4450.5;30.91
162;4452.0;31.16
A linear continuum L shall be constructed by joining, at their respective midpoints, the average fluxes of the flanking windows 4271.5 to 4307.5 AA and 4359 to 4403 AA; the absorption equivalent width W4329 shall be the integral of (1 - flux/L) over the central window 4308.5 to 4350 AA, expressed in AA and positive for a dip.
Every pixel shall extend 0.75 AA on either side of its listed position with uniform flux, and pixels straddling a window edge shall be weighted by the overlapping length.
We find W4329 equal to 3.6 AA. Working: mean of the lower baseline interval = 30.9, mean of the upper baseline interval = 31.3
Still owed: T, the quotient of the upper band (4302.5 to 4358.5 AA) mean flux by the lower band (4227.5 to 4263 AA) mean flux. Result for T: 0.90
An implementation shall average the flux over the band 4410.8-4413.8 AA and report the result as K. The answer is 32.2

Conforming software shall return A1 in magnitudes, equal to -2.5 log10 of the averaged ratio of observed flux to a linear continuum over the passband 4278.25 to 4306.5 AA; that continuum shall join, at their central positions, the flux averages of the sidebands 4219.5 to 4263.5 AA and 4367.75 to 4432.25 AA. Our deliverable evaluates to 0.026 mag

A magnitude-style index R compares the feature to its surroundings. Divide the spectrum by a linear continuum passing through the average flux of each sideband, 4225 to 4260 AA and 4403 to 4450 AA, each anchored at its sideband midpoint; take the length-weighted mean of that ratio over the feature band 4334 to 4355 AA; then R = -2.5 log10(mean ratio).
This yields 0.21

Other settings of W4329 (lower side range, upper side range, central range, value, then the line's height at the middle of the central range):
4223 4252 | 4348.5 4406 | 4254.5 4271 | -0.2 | 31.6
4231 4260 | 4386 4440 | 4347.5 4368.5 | 0.4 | 31.5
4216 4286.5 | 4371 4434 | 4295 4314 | 0.7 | 31.5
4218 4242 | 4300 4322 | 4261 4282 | -0.4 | 31.2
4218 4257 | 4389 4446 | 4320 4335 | 0.7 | 31.5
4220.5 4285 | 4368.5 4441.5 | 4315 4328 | 0.3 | 31.5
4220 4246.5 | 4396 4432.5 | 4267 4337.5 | 2.3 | 31.6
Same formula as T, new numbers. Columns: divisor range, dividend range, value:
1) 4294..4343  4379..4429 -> 1.08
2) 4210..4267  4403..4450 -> 0.98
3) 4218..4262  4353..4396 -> 0.99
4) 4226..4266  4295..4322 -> 0.96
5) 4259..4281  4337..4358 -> 0.83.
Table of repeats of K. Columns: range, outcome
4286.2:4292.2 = 30.5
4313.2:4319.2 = 31.4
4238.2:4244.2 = 32.1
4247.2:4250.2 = 31.5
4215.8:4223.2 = 31.7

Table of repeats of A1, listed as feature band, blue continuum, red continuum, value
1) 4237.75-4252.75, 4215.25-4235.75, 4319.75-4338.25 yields -0.024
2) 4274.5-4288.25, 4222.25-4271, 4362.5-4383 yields 0.007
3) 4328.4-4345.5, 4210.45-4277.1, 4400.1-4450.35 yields 0.236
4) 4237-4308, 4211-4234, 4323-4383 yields -0.018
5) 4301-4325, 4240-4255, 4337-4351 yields -0.149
